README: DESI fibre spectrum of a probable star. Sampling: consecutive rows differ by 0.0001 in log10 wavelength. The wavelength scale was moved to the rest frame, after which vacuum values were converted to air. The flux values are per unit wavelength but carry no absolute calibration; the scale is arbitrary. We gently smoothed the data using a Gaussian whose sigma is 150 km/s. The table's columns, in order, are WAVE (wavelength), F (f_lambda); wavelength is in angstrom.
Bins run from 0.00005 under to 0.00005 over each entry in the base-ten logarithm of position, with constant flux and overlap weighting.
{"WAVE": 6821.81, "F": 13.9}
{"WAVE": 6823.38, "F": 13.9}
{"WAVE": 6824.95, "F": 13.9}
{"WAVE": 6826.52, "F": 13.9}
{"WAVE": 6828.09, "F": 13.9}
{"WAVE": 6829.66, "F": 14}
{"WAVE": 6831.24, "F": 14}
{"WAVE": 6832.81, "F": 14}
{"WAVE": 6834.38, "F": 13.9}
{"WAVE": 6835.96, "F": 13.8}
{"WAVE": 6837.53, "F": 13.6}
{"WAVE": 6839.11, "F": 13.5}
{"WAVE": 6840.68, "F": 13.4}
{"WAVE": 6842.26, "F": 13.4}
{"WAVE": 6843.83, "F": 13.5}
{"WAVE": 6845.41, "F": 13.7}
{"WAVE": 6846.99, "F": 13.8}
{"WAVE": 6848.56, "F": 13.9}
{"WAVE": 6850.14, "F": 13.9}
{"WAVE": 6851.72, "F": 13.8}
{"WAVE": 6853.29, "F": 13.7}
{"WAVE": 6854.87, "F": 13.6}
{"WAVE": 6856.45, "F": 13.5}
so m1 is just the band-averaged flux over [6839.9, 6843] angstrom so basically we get 13.4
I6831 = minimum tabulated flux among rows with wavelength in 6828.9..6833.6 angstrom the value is 14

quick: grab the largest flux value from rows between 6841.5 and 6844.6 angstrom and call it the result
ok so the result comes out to 13.5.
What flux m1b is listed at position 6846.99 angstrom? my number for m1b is 13.8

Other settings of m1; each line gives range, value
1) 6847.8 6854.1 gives 13.8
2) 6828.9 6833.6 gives 14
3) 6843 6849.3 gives 13.7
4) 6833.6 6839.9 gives 13.7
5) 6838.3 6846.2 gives 13.5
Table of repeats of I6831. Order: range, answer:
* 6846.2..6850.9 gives 13.8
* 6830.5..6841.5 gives 13.4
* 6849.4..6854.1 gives 13.7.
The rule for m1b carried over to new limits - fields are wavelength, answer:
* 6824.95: 13.9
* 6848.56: 13.9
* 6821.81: 13.9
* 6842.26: 13.4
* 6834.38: 13.9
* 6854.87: 13.6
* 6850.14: 13.9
